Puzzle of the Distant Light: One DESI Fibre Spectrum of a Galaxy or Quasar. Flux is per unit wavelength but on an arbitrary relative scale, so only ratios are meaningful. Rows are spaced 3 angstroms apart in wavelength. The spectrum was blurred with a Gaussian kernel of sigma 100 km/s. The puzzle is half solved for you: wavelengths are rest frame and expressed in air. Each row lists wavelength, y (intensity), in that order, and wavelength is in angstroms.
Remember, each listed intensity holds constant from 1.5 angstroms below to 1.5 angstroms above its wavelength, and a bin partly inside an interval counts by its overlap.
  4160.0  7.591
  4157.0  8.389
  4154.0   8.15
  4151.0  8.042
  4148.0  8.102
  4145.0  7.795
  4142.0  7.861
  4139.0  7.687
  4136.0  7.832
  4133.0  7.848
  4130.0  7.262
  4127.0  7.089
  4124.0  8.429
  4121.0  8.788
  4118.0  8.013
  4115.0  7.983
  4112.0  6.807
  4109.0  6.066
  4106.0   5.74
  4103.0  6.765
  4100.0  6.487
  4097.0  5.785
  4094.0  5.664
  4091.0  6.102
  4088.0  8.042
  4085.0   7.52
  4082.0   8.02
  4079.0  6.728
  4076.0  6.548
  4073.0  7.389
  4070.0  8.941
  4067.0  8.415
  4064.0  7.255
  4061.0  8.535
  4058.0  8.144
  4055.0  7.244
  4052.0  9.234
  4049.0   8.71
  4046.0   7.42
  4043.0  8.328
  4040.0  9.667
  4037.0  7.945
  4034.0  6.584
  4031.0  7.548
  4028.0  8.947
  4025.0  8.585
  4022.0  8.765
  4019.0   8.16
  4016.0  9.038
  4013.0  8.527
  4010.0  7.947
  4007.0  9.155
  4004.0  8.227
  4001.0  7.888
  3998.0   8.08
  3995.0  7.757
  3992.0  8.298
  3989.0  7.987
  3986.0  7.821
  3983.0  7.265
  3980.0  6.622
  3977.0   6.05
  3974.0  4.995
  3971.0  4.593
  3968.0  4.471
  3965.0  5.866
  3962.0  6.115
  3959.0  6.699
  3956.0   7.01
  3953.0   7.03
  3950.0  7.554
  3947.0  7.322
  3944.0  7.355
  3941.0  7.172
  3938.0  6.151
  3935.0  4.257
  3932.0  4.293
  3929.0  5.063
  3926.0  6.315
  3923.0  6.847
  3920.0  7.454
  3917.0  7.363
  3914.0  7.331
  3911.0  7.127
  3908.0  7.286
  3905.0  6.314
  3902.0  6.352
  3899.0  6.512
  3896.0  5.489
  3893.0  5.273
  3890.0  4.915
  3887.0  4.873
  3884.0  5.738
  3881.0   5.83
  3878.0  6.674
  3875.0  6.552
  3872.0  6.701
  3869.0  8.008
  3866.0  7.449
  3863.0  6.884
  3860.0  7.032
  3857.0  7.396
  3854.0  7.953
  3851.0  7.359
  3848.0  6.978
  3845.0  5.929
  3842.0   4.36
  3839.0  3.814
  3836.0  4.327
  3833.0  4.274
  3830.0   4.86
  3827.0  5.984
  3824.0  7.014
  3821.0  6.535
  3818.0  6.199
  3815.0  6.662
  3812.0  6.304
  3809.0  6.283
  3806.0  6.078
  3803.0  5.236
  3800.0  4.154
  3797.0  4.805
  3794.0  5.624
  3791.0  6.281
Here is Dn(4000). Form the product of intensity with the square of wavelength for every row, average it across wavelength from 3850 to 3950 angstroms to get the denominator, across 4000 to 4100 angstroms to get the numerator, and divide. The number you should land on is 1.3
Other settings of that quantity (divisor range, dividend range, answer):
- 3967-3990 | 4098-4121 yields 1.19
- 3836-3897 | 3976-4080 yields 1.40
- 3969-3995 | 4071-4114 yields 1.06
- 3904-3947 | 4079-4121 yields 1.16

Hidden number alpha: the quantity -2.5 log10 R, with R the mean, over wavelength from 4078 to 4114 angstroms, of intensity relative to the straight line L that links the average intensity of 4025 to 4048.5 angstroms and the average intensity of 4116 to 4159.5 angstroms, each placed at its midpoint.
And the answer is 0.20 mag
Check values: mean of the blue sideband 8.12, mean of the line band 6.66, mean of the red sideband 7.94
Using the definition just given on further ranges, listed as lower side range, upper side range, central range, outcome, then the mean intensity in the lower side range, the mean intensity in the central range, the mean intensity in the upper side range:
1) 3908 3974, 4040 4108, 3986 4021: -0.20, 6.34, 8.27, 7.45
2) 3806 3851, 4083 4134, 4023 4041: -0.21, 5.75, 8.19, 7.08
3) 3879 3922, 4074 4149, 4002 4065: -0.20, 6.29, 8.29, 7.23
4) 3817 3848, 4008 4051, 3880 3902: 0.13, 5.4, 5.57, 8.32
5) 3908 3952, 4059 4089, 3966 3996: 0.07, 6.57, 6.55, 7.74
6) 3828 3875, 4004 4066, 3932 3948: 0.16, 6.23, 6.22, 8.29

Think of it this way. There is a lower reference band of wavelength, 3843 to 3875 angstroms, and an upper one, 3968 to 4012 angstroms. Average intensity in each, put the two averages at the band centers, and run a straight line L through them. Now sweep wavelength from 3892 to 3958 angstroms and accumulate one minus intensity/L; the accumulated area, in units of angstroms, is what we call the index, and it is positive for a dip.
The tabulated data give 6.2 angstroms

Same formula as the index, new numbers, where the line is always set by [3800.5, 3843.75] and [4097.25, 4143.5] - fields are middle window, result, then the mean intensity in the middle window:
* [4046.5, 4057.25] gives -2.12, 8.29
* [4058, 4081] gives -2.29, 7.72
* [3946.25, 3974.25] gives 0.76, 6.19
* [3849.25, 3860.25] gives -3.33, 7.47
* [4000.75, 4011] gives -2.67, 8.37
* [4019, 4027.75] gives -2.43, 8.63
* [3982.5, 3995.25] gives -2.60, 7.88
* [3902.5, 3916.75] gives -2.19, 7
